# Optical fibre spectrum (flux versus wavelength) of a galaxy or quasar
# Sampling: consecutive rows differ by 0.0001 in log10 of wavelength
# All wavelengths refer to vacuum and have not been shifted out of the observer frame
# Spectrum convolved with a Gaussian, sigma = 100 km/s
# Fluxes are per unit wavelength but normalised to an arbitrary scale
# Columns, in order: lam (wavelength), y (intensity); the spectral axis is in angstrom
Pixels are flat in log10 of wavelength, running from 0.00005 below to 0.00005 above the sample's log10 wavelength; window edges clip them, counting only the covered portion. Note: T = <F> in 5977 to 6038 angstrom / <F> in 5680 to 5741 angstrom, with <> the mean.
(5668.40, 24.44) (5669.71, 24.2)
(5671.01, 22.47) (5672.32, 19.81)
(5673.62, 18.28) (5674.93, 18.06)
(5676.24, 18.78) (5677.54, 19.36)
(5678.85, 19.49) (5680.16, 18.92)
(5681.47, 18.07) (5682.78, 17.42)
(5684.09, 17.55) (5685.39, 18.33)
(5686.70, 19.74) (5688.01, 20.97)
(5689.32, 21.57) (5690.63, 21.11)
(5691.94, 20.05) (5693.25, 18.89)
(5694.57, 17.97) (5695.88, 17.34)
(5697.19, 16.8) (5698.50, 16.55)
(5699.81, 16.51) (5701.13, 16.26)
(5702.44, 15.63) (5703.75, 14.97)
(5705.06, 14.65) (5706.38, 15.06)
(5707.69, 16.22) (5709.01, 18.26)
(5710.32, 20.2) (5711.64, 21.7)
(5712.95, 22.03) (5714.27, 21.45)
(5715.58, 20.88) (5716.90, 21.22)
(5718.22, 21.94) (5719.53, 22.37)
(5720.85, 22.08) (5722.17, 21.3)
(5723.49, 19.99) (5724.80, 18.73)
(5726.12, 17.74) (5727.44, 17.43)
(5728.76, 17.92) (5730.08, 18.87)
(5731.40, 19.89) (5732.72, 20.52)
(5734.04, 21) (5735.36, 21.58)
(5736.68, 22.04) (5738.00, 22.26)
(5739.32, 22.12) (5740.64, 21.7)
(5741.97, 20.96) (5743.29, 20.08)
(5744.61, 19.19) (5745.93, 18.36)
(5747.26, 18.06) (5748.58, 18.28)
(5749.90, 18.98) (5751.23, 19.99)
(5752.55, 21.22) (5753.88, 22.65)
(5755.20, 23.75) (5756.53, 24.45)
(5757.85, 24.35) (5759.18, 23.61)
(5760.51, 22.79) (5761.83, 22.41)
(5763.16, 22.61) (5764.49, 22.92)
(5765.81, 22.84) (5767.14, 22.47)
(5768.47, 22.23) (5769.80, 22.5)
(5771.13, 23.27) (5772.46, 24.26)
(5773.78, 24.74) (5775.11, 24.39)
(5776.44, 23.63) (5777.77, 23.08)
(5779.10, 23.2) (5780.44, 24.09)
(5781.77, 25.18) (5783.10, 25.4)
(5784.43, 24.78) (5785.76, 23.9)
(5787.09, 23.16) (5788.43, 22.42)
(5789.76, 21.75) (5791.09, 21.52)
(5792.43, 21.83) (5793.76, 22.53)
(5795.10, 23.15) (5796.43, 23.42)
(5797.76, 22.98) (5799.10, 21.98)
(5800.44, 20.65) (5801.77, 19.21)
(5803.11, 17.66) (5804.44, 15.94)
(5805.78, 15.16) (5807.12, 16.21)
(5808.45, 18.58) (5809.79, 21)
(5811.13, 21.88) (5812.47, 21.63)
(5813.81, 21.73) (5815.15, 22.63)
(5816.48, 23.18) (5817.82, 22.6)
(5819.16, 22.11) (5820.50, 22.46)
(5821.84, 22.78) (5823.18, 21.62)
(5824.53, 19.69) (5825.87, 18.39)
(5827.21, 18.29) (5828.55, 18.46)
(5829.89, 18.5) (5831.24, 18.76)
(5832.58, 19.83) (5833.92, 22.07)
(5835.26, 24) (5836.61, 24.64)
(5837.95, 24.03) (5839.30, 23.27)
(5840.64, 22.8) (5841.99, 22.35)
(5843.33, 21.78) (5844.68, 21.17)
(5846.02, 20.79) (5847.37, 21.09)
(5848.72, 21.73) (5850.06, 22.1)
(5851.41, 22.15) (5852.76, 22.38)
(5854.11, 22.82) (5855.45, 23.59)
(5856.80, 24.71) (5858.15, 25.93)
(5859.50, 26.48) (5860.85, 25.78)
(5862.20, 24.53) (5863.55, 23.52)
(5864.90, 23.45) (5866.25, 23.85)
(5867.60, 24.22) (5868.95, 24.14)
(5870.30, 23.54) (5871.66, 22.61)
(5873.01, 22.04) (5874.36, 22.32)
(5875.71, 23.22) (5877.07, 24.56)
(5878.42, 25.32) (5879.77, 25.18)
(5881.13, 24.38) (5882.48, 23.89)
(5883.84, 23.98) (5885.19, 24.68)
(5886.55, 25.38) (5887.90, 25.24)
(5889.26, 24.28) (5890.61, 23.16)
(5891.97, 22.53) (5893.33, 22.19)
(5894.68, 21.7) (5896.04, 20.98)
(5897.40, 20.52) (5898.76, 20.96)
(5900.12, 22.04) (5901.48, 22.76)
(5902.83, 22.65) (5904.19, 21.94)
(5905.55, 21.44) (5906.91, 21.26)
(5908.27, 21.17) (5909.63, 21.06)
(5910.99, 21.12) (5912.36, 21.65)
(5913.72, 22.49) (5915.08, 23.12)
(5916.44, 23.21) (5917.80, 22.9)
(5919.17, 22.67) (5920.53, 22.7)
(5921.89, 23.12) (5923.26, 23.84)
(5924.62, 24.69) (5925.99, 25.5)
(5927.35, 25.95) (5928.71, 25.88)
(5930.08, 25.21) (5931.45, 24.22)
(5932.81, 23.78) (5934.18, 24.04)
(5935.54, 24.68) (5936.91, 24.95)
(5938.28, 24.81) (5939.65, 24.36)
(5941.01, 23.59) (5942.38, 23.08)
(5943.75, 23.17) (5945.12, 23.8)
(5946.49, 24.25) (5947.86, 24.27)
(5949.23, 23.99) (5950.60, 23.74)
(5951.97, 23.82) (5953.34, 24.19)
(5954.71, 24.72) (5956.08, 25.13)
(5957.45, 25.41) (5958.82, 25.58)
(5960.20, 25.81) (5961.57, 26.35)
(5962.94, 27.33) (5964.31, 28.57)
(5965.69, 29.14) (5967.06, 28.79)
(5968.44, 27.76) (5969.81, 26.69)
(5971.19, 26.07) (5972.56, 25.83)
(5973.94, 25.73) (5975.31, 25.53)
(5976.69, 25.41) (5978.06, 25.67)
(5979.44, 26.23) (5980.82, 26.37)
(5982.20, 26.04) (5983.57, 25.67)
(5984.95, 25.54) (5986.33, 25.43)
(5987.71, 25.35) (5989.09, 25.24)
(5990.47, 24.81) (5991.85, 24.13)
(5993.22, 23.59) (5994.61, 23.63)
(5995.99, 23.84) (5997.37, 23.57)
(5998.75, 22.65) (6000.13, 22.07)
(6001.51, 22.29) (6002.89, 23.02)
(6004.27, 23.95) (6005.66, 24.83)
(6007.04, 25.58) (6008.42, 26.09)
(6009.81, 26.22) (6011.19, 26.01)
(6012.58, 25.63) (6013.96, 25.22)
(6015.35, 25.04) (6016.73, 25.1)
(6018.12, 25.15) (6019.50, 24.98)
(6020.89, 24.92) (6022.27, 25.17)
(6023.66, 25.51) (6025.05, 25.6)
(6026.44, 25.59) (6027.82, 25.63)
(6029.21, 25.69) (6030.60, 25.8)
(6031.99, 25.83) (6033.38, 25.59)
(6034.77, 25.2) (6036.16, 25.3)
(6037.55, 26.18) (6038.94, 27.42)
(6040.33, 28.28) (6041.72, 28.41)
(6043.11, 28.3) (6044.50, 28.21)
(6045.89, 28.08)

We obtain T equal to 1.30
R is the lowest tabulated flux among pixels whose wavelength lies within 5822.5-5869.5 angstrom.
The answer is 18.29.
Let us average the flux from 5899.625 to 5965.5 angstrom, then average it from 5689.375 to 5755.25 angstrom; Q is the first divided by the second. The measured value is 1.2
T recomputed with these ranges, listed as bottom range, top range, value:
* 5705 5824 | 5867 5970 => 1.12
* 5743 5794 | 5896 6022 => 1.08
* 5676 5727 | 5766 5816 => 1.16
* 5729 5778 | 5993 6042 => 1.15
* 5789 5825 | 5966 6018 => 1.20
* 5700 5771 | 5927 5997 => 1.23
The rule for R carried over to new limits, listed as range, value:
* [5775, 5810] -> 15.16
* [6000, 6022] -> 22.07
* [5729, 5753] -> 18.06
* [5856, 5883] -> 22.04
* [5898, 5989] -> 20.96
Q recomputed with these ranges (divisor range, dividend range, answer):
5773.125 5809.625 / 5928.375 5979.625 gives 1.16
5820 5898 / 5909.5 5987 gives 1.09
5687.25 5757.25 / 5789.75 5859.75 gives 1.09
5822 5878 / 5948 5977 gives 1.15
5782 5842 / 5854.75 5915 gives 1.09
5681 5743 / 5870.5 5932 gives 1.20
